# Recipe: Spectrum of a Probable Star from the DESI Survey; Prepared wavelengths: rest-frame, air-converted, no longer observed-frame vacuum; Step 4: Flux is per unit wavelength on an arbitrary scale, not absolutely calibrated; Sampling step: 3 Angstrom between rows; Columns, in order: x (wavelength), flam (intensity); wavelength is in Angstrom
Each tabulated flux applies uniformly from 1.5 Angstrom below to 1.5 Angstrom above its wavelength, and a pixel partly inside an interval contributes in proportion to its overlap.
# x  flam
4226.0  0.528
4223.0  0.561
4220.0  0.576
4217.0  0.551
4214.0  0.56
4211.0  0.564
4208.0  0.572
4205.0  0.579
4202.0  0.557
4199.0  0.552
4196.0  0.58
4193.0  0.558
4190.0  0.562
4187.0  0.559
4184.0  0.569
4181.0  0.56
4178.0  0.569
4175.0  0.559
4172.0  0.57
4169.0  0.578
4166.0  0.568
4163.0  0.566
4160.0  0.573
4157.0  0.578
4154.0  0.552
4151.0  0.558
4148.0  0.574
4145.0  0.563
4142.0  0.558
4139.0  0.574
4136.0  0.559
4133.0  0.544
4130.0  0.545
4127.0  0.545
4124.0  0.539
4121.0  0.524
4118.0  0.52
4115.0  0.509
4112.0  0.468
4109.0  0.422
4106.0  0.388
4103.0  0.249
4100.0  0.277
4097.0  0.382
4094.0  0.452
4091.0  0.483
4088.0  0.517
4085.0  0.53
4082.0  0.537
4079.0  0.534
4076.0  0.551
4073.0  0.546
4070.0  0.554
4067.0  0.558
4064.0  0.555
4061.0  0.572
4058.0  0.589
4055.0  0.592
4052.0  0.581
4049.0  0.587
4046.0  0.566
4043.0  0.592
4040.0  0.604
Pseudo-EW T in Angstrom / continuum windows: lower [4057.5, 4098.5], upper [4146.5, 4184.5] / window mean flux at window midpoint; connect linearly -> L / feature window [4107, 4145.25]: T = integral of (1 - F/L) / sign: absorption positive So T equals 1.6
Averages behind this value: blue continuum 0.524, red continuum 0.567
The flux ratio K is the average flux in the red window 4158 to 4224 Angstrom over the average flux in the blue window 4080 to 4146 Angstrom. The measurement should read 1.17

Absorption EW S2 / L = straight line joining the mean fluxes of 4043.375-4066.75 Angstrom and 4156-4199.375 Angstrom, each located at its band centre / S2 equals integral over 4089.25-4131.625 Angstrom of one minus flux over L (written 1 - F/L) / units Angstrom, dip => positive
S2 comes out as 9.0 Angstrom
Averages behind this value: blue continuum 0.577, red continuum 0.567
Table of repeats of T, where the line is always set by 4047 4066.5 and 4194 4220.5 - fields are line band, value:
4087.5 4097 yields 1.83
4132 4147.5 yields 0.27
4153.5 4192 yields 0.10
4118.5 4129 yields 0.68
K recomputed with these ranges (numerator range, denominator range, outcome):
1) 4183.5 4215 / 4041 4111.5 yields 1.12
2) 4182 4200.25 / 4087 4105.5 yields 1.45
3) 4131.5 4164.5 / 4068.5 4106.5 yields 1.22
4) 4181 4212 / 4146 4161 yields 1.00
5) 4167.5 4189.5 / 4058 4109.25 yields 1.18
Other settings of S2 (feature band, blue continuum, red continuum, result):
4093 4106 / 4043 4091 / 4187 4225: 5.05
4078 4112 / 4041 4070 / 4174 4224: 8.26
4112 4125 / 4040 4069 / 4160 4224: 1.27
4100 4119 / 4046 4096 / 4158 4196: 4.86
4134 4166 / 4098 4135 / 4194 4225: -4.31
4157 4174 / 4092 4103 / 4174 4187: -1.45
